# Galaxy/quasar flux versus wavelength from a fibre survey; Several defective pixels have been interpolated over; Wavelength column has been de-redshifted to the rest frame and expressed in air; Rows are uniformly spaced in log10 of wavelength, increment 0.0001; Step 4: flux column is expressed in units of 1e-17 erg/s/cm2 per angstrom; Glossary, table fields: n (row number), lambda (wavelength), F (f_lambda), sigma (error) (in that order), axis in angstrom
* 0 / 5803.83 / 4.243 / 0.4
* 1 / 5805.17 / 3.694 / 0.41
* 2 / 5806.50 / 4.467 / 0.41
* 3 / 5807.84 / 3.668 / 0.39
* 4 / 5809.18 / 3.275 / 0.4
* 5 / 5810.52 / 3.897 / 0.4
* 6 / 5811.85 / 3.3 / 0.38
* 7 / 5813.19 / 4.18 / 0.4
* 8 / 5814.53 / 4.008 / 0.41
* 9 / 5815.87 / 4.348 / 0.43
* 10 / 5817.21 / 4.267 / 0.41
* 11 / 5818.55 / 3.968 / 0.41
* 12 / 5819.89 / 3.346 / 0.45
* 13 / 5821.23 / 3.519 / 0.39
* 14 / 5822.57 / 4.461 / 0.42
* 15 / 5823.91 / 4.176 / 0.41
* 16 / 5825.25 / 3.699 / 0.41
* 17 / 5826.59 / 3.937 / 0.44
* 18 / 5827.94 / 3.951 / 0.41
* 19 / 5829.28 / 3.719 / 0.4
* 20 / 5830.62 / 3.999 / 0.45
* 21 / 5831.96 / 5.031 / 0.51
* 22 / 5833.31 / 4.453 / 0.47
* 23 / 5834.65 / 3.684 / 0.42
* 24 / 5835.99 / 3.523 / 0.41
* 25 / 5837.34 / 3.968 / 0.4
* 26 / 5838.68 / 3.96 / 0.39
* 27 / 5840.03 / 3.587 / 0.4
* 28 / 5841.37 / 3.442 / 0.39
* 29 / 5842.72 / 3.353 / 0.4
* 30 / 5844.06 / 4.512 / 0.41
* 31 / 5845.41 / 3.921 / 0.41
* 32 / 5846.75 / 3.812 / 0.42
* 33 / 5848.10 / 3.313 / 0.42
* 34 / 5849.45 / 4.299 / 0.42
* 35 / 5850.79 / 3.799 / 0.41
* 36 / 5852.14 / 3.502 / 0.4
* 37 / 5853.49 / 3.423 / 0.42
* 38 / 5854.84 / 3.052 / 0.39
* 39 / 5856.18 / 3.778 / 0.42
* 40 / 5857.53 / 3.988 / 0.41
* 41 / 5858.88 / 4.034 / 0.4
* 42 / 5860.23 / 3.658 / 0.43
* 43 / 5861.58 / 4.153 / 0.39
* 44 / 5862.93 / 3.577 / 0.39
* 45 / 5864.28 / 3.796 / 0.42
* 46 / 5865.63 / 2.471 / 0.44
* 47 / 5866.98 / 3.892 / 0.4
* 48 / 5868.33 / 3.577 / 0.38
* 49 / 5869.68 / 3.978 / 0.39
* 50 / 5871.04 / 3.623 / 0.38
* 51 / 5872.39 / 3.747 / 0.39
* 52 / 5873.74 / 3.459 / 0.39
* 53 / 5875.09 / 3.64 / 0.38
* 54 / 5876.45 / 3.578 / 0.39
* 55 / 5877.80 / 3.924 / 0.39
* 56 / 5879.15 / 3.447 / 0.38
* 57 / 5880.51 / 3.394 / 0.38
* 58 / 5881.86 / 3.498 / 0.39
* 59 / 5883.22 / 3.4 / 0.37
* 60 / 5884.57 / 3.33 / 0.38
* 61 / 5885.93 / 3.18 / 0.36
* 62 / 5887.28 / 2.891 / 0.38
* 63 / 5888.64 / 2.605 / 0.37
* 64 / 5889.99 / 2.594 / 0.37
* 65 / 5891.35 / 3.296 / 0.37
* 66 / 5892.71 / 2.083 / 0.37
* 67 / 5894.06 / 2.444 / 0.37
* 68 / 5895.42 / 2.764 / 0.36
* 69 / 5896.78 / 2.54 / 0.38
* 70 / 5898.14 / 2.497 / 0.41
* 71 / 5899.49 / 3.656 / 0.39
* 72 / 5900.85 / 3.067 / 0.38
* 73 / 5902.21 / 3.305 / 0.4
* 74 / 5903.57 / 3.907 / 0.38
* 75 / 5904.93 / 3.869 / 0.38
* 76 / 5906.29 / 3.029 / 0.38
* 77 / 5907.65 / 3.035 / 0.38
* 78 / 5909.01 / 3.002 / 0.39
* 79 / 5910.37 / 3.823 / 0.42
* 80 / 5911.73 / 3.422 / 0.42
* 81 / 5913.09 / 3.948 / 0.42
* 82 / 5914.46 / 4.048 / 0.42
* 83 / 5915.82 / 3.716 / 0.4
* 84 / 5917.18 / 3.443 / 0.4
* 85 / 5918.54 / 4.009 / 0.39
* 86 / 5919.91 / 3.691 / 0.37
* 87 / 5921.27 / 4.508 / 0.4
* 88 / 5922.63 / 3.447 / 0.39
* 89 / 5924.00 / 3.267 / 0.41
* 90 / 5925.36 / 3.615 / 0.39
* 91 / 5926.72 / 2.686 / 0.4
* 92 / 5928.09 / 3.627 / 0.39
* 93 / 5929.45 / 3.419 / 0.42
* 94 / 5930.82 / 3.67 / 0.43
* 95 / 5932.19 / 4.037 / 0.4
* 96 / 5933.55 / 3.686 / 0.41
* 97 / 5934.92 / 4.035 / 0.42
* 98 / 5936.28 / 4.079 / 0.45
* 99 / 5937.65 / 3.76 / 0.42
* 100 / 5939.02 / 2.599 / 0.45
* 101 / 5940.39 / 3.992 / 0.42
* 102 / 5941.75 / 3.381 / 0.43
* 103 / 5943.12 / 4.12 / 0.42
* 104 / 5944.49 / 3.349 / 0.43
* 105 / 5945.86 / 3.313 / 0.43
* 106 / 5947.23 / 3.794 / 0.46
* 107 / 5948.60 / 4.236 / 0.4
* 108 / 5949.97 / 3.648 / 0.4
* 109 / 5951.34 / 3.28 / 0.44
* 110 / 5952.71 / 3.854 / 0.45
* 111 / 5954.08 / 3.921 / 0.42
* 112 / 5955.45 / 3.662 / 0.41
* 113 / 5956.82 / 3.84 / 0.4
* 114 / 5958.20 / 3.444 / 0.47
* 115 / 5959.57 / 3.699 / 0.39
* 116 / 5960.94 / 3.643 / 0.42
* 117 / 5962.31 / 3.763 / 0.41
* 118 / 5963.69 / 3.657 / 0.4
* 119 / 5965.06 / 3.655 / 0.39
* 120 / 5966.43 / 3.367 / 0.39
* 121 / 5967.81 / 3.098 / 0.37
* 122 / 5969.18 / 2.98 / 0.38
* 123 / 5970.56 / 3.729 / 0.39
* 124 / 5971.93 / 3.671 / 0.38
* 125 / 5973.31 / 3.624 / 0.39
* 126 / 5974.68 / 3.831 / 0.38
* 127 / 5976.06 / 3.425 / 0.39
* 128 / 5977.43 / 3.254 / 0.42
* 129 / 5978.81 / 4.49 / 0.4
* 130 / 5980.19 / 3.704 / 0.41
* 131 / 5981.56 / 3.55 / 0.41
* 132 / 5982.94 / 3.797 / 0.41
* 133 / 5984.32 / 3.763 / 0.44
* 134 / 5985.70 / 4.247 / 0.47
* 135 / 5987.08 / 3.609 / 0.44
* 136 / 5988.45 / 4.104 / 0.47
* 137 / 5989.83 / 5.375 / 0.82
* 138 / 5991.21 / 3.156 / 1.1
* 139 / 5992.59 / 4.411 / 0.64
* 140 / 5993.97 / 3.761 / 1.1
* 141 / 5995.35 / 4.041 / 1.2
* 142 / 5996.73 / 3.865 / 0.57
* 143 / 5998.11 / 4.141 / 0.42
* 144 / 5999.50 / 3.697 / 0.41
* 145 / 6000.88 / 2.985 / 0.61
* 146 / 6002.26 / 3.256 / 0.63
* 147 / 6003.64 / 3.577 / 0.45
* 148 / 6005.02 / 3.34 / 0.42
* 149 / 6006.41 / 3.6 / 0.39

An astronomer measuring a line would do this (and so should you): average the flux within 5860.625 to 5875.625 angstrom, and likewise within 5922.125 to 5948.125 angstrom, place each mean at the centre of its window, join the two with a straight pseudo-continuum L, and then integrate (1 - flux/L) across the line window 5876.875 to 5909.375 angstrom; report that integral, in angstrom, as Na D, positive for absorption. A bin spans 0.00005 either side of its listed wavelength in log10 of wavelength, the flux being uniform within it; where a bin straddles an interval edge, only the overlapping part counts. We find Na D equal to 4.42 angstrom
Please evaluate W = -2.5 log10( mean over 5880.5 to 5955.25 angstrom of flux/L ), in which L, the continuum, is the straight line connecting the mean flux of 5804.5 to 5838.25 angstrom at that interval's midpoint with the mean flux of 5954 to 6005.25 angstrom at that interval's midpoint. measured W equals 0.11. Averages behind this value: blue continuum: 3.94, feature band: 3.44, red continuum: 3.72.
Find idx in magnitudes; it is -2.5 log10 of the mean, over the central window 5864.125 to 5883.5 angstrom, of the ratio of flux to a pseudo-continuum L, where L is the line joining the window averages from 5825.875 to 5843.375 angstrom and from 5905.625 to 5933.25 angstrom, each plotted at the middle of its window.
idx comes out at 0.056 mag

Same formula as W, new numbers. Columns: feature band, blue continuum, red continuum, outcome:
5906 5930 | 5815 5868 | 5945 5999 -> 0.069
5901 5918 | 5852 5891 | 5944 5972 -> 0.001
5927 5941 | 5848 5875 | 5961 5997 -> 0.020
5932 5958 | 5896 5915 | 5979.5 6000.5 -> -0.023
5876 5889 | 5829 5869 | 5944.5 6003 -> 0.130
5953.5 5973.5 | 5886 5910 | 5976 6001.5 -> 0.014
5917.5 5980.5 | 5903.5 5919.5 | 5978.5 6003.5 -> 0.024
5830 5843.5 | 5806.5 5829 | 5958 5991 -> -0.010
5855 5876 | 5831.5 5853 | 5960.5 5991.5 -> 0.049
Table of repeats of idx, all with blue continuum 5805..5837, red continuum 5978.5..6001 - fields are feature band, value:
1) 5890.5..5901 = 0.380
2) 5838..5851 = 0.040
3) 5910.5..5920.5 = 0.052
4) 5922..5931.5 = 0.163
